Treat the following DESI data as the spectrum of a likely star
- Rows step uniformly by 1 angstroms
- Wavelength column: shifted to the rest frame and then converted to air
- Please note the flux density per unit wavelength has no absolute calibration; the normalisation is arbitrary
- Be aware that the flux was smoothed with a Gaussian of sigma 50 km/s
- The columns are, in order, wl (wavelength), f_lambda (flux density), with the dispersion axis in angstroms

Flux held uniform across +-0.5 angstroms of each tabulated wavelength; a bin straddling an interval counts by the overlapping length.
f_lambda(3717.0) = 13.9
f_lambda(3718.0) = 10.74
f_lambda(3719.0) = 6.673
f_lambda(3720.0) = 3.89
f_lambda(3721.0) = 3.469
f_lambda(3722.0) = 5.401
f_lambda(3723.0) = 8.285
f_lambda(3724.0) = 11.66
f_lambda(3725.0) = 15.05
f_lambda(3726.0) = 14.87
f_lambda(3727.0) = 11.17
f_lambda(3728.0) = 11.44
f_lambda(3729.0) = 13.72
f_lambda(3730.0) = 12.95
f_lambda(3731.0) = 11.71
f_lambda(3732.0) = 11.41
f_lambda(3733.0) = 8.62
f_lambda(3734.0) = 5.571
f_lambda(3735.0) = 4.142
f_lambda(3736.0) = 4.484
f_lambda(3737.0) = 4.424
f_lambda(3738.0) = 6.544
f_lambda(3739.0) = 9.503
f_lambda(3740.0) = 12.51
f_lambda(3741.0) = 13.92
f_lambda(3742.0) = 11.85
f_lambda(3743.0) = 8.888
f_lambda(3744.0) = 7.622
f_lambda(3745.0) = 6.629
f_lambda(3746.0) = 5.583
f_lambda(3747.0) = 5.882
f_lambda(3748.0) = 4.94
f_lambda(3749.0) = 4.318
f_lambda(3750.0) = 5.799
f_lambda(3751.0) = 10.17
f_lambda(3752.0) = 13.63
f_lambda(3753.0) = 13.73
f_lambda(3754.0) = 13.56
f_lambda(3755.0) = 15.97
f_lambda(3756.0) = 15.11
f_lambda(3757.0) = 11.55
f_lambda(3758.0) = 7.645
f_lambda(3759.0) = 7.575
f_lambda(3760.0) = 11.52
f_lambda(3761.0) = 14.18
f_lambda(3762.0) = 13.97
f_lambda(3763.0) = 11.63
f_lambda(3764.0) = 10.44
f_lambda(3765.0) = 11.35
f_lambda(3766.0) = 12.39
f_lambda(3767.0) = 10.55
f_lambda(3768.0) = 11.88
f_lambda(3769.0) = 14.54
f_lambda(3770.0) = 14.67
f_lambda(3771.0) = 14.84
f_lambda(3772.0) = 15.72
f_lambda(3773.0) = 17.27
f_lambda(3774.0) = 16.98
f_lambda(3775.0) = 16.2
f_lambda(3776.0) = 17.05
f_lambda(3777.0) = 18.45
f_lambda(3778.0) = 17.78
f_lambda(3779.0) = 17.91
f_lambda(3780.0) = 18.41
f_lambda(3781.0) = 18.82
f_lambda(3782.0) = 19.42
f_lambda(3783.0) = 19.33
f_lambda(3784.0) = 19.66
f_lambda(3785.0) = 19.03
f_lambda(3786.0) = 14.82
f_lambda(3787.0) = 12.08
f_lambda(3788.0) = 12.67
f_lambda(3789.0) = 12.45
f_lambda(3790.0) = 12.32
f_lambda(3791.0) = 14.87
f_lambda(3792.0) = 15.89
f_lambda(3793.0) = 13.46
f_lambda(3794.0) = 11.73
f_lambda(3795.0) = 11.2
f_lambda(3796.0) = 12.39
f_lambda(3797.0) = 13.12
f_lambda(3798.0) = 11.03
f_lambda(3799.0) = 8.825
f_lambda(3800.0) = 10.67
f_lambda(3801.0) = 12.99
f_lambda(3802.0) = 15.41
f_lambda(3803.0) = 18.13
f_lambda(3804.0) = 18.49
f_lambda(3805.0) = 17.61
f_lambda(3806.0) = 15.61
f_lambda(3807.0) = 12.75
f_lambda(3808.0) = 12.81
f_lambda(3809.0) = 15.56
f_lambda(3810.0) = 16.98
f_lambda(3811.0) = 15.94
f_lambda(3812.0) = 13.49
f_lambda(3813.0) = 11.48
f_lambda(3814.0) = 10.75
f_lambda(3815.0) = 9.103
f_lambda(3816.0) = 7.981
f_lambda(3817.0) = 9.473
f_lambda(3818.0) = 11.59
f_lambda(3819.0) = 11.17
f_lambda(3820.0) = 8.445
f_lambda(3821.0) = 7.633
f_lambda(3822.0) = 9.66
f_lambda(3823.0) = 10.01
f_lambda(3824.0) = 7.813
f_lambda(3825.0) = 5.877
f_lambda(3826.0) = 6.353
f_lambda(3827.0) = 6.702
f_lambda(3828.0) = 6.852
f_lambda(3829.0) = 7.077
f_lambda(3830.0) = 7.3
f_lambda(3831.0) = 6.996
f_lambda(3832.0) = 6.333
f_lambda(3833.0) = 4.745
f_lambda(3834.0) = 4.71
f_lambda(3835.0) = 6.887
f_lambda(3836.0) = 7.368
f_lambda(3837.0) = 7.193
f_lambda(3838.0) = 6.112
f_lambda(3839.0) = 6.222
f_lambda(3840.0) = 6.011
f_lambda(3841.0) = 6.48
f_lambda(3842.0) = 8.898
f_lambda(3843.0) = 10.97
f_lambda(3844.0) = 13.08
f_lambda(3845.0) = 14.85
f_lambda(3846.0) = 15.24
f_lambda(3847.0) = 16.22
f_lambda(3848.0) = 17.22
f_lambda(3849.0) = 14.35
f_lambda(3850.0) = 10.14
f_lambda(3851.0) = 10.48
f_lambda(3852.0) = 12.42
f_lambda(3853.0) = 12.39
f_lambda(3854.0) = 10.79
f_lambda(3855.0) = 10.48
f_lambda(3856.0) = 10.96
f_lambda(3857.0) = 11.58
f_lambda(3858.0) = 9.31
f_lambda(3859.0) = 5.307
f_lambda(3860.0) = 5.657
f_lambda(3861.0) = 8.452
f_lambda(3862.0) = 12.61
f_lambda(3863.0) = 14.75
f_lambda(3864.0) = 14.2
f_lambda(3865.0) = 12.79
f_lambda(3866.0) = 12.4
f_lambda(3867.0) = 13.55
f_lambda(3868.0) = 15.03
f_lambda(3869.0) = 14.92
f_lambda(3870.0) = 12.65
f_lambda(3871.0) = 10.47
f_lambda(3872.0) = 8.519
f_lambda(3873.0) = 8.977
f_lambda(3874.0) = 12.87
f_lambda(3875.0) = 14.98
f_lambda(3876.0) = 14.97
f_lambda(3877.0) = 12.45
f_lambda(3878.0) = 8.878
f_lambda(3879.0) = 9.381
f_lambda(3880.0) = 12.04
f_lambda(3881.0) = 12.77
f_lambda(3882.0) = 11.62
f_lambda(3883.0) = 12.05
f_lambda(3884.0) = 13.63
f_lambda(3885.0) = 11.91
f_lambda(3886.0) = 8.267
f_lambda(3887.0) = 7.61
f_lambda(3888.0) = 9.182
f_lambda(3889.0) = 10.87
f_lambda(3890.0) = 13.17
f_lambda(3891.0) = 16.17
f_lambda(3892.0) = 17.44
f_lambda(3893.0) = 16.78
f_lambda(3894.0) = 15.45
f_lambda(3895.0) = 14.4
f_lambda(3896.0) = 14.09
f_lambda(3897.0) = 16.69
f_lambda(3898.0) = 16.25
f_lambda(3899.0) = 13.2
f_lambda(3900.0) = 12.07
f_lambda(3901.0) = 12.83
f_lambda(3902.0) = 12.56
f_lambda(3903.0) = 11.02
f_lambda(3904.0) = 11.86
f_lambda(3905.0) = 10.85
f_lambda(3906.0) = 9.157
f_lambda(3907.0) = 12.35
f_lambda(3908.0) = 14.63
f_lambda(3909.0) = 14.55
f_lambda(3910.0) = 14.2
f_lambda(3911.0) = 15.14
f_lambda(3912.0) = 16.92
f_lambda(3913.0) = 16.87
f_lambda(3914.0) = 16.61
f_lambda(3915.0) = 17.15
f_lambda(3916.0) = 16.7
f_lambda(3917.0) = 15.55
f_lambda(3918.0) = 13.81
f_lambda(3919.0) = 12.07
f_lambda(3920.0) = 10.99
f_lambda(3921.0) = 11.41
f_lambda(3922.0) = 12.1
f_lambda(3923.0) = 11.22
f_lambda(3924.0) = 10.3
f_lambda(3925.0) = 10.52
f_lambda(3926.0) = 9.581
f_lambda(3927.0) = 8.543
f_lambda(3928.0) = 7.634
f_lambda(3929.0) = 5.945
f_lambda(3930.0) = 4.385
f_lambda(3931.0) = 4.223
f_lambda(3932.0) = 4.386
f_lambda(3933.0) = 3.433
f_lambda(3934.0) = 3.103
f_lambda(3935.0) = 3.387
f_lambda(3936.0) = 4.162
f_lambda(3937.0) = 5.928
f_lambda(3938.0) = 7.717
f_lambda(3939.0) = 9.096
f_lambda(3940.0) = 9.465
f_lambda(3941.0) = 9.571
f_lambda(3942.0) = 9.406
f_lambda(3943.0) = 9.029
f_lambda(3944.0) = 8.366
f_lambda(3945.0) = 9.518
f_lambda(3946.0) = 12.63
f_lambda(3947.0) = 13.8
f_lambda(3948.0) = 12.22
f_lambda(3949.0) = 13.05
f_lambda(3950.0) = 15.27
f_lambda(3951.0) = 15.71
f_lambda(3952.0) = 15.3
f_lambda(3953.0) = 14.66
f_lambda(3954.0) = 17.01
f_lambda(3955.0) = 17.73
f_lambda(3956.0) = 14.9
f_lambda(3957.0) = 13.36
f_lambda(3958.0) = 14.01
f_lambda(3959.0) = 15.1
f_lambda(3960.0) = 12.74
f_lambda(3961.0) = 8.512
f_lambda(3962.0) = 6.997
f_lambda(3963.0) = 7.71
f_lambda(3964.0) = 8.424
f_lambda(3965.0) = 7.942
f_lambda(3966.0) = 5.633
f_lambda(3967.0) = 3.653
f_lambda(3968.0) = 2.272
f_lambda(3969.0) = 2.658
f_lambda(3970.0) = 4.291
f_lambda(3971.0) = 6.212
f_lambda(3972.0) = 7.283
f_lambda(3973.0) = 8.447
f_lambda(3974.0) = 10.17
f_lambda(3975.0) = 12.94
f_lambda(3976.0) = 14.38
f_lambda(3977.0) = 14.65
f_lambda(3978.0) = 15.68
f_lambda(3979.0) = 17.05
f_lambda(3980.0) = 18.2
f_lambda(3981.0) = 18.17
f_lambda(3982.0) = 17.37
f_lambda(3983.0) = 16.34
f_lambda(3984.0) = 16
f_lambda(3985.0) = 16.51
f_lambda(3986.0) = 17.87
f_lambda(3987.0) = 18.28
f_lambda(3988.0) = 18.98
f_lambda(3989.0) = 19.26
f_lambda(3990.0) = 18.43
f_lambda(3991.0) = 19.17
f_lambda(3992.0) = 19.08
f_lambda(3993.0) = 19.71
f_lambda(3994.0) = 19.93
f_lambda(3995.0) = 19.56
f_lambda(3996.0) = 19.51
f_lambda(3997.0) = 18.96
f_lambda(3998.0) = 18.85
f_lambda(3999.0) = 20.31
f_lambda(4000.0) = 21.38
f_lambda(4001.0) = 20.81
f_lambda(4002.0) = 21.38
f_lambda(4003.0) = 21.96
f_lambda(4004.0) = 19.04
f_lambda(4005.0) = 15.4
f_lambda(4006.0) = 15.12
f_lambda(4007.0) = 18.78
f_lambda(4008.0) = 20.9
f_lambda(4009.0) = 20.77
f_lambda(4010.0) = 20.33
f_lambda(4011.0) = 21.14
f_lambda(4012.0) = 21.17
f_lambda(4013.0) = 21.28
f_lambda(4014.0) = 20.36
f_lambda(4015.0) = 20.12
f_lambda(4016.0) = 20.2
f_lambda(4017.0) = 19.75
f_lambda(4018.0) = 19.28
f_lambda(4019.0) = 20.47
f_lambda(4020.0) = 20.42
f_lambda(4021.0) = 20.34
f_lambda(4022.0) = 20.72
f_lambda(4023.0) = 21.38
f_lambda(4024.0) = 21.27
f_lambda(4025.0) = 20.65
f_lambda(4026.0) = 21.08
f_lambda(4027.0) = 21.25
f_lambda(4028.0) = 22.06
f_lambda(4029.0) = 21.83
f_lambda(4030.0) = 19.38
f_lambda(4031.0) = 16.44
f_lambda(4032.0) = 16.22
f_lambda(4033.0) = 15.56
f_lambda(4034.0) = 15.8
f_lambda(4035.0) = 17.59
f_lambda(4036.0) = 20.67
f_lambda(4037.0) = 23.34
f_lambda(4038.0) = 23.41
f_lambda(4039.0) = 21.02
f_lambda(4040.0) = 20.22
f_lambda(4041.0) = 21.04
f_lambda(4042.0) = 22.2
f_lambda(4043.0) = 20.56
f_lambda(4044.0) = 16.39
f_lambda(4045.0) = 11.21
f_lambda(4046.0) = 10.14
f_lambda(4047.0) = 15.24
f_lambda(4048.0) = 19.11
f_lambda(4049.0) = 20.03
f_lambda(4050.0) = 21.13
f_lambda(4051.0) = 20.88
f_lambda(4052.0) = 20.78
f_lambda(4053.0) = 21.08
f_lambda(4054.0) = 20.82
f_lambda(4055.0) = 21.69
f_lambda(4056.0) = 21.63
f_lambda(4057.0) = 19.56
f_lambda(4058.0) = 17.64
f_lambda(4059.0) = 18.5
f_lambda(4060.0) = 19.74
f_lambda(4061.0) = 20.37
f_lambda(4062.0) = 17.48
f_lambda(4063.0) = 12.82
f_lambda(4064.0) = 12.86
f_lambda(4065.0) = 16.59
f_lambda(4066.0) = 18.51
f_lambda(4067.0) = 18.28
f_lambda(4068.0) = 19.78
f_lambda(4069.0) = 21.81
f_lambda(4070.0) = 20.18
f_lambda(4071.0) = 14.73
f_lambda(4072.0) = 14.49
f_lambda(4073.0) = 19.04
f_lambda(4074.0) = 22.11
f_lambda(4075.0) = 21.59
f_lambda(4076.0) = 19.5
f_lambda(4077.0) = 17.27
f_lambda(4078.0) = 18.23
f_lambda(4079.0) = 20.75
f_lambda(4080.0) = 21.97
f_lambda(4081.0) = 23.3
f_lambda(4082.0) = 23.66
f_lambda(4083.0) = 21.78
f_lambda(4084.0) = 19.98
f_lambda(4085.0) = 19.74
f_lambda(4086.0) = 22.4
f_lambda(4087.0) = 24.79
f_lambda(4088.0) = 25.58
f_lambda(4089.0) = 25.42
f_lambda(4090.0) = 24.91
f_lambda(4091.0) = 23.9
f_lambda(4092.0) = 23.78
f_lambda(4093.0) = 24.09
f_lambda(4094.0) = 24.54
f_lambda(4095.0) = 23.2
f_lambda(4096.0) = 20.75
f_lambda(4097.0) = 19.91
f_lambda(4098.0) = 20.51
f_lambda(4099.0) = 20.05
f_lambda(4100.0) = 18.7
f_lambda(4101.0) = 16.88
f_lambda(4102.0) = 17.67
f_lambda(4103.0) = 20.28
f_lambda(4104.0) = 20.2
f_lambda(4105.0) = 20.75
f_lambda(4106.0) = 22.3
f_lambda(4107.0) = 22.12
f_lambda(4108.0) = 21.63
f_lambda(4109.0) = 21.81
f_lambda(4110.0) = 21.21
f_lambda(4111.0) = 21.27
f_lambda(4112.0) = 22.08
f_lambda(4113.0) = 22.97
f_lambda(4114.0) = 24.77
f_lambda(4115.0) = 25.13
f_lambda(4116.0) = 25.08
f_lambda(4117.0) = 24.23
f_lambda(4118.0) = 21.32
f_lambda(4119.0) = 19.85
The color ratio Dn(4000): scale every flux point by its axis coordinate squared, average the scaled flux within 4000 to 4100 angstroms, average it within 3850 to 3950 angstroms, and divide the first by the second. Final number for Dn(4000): 1.89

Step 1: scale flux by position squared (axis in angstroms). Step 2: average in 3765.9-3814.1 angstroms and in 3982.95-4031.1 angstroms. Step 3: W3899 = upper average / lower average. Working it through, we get 1.48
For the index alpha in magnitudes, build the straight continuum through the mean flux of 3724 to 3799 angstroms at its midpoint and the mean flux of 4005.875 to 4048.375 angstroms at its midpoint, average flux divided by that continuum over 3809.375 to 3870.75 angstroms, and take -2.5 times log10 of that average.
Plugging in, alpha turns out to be 0.38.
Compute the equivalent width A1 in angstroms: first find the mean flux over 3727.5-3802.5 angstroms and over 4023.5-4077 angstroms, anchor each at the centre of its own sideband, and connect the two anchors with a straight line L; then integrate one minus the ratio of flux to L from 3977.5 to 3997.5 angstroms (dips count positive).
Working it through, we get -0.78 angstroms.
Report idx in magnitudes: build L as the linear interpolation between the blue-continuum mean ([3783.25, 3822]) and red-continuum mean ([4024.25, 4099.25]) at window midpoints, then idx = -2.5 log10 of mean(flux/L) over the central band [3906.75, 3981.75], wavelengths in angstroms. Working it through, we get 0.47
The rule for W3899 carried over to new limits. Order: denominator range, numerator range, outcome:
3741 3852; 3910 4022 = 1.28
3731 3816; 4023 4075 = 1.73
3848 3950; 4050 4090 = 1.91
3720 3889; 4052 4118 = 2.10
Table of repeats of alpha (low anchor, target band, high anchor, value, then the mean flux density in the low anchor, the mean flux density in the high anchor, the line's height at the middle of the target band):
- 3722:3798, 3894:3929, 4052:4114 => 0.235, 12.3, 20.5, 16.1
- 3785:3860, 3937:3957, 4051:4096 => 0.277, 11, 20.5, 15.7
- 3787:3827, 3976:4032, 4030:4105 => -0.079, 12.1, 19.8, 17.9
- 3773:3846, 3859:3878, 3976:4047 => 0.180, 12.1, 19.1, 14.1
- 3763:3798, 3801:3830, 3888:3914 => 0.270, 14.9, 13.9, 14.6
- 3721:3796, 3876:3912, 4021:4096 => 0.220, 12.1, 20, 15.7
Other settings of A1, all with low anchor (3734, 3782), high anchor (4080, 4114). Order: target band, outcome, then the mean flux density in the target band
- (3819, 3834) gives 7.0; 7.32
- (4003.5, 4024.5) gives -0.5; 19.9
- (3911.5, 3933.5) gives 7.5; 10.9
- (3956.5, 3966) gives 4.0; 10.3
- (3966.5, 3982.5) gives 6.5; 10.8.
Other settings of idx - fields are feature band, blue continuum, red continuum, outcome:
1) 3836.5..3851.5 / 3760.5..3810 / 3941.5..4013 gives 0.33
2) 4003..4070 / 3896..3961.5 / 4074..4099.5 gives -0.04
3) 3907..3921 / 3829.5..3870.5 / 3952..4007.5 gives -0.18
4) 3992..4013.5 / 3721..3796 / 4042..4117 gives -0.08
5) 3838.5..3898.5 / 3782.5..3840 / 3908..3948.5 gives -0.12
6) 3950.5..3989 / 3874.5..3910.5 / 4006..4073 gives 0.28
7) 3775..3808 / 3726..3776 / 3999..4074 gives -0.24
